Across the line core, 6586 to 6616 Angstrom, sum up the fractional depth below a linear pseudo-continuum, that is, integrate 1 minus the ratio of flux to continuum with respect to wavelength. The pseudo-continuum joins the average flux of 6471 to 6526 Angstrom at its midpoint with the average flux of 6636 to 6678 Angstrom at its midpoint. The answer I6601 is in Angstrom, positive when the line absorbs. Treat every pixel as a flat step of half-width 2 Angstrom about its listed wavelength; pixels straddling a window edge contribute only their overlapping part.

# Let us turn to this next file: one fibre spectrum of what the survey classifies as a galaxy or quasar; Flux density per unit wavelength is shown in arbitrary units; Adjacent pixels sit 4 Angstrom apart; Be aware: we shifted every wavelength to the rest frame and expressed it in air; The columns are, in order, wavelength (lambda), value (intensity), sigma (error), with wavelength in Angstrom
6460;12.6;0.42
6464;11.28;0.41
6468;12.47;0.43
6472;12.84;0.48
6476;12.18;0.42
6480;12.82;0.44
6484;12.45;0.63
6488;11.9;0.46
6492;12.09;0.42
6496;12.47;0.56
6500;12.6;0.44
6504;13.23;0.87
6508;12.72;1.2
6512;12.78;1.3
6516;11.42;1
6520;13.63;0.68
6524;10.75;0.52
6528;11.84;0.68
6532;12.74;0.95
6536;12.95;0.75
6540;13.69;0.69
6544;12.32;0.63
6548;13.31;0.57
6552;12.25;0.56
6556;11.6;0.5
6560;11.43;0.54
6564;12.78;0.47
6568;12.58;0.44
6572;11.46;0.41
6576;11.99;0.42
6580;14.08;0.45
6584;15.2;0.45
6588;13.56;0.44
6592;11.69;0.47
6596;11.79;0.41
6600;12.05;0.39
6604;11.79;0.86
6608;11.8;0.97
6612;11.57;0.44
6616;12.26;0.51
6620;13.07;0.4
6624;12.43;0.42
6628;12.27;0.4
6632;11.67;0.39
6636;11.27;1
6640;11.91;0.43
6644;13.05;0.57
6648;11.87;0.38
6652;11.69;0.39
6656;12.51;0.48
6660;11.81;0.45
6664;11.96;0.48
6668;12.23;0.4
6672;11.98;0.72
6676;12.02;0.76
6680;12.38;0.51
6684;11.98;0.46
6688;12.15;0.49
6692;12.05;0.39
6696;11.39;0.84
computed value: 0.3 Angstrom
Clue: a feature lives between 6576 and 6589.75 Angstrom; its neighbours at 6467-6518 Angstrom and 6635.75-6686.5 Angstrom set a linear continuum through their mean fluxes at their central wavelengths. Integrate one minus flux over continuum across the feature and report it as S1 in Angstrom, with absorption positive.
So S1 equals -1.9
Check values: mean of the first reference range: 12.5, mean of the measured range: 14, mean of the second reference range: 12.1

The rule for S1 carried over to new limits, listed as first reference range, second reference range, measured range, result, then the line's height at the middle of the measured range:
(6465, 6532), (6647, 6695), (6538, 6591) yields -2.2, 12.3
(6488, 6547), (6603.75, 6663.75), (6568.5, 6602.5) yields -1.3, 12.3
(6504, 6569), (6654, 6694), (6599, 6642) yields 0.8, 12.2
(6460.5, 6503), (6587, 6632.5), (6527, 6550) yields -1.1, 12.3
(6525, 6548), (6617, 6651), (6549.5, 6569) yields 0.7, 12.6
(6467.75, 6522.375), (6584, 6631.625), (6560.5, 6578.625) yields 0.3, 12.4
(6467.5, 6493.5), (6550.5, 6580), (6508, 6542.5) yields -0.6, 12.3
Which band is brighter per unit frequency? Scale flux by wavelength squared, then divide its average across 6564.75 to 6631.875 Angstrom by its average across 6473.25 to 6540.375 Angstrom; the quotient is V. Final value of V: 1.03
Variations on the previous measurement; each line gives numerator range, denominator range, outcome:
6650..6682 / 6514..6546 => 1.01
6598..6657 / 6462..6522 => 1.01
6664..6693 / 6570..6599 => 0.97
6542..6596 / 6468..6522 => 1.03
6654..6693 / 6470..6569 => 1.02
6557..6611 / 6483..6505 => 1.03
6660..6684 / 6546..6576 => 1.02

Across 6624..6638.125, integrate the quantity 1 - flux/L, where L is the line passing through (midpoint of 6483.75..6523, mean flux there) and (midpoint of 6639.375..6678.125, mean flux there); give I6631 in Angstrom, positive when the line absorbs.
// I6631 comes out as 0.4 Angstrom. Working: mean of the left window 12.5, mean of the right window 12.1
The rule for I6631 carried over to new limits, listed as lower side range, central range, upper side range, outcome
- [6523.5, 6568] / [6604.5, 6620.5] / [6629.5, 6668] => 0.1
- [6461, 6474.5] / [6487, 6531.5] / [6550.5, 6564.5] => -0.9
